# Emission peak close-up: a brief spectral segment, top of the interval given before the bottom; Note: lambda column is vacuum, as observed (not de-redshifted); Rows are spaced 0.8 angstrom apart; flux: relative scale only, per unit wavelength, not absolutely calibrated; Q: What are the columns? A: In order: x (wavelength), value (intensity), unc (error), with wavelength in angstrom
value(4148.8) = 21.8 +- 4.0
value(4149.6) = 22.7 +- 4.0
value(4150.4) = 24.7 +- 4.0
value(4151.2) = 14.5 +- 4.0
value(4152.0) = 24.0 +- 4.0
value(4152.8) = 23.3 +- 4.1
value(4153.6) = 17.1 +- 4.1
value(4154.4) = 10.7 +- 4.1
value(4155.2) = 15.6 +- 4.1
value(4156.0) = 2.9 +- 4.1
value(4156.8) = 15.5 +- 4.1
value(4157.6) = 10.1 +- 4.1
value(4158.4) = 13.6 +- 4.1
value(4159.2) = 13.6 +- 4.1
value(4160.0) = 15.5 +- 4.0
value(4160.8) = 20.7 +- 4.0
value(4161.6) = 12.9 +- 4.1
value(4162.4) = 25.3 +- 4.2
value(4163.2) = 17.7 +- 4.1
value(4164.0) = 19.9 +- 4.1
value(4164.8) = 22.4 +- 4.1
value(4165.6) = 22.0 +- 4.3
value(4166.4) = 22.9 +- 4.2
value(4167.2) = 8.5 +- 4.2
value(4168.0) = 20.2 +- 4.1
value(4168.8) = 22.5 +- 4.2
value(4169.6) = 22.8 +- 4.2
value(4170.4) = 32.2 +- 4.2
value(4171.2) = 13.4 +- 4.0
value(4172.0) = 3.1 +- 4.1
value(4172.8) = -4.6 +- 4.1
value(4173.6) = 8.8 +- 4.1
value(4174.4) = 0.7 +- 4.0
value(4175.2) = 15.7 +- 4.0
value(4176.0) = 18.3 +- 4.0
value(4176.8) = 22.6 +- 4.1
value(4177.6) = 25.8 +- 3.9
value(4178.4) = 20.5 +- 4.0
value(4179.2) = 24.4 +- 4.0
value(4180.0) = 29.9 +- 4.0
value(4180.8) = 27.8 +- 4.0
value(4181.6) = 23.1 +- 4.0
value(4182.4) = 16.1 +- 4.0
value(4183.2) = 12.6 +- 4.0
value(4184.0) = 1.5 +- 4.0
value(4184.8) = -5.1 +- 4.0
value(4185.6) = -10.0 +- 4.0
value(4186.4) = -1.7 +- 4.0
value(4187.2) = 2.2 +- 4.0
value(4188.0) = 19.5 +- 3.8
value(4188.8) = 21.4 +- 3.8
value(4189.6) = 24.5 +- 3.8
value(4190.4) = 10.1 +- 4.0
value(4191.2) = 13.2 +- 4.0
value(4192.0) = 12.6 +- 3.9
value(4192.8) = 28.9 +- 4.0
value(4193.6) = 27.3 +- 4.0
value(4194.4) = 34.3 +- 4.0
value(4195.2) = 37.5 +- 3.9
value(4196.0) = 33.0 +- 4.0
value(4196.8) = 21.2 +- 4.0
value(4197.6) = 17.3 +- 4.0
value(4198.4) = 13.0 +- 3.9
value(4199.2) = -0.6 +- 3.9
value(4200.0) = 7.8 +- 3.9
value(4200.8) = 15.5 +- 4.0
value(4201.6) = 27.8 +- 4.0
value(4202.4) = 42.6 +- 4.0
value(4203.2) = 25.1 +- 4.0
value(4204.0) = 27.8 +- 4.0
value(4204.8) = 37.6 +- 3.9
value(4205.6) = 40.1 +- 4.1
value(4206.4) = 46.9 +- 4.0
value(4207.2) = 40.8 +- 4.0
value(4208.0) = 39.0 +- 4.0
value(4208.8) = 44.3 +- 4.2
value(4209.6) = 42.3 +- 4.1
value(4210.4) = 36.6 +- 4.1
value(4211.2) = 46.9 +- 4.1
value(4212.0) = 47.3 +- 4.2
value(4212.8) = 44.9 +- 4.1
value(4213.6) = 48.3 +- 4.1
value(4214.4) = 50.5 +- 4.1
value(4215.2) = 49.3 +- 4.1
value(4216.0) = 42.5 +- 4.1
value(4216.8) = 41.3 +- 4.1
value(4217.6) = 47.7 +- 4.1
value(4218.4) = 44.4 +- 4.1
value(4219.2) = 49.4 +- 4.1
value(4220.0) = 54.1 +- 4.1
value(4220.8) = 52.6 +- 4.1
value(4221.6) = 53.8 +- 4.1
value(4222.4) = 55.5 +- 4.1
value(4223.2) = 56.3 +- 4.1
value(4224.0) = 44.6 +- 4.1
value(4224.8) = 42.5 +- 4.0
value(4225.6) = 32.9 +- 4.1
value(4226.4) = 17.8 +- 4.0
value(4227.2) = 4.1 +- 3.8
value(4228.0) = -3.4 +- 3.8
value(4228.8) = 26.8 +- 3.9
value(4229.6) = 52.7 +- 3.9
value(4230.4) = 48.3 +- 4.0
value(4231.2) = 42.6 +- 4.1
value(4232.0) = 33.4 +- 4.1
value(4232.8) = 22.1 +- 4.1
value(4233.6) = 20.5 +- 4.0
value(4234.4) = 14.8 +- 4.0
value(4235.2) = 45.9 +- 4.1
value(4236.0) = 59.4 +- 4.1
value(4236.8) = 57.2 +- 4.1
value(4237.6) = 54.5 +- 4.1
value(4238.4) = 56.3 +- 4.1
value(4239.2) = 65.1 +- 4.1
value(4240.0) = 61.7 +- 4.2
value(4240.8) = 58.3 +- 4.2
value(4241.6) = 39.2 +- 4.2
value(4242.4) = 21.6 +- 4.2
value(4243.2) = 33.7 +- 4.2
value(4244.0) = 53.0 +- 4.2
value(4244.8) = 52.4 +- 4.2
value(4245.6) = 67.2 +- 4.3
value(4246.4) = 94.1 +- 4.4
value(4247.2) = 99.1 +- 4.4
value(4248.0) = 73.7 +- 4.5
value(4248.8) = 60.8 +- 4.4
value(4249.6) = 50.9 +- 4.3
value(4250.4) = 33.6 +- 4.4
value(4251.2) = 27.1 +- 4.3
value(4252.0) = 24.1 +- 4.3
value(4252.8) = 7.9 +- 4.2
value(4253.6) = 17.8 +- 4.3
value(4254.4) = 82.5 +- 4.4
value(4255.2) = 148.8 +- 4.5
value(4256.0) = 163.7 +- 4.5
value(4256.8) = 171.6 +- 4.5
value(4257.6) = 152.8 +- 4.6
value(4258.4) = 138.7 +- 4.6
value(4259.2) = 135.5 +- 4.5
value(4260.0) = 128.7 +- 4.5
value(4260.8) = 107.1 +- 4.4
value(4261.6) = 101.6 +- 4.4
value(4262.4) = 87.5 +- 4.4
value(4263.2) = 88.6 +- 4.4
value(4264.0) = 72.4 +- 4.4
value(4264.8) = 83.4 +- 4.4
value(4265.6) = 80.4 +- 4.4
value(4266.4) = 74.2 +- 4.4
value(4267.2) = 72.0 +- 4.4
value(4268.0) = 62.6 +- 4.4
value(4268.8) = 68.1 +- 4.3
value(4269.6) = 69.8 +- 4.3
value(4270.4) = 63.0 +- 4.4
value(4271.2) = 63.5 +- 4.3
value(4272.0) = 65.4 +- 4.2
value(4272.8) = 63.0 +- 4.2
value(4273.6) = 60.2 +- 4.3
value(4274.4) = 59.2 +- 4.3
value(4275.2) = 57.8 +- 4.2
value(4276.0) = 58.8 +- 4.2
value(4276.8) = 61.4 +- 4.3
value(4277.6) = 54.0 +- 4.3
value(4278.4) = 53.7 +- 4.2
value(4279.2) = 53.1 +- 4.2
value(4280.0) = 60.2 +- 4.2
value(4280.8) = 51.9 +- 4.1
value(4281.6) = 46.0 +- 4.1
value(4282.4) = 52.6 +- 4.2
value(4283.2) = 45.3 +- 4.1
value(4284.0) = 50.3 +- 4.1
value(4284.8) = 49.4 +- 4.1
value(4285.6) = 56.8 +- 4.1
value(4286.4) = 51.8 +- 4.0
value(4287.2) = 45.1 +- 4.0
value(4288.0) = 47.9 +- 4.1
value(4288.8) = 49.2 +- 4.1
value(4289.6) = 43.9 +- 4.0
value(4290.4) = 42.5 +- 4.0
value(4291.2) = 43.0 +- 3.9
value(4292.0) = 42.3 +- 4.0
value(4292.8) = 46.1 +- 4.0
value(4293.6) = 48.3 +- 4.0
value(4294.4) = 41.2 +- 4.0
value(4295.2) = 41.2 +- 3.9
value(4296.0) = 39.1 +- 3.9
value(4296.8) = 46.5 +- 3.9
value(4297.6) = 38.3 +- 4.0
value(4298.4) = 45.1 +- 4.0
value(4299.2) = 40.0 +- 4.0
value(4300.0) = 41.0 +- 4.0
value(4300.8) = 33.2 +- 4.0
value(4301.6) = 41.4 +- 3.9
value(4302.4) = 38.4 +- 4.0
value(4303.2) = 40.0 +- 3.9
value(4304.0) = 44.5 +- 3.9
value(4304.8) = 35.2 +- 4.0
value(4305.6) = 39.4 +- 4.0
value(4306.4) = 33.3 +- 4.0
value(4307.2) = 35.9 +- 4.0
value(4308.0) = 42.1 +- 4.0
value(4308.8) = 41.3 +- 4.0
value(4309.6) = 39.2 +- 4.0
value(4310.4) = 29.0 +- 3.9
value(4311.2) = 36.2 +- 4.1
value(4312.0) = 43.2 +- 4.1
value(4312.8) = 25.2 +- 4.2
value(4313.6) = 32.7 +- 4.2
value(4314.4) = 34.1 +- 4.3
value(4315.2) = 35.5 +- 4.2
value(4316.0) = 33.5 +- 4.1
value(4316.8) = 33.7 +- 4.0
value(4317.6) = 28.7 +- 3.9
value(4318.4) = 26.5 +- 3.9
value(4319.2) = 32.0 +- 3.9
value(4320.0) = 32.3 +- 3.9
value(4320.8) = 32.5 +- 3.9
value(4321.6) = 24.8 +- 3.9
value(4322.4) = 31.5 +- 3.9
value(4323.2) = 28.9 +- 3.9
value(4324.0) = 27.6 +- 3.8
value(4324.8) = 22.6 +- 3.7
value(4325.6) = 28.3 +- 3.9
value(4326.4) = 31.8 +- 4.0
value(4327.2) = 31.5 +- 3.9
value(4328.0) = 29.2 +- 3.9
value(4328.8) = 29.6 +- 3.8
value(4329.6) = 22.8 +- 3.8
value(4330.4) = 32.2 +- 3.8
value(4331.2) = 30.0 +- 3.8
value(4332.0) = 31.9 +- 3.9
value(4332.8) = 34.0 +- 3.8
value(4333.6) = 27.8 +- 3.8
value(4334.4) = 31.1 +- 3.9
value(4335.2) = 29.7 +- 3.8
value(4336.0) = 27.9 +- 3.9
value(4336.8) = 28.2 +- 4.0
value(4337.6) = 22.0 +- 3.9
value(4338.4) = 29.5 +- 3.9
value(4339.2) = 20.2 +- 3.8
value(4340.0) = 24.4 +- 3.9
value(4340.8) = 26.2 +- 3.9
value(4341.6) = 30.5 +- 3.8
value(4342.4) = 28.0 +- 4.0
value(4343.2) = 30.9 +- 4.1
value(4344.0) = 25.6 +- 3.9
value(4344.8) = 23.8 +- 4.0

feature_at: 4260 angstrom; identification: Lyman alpha 1216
